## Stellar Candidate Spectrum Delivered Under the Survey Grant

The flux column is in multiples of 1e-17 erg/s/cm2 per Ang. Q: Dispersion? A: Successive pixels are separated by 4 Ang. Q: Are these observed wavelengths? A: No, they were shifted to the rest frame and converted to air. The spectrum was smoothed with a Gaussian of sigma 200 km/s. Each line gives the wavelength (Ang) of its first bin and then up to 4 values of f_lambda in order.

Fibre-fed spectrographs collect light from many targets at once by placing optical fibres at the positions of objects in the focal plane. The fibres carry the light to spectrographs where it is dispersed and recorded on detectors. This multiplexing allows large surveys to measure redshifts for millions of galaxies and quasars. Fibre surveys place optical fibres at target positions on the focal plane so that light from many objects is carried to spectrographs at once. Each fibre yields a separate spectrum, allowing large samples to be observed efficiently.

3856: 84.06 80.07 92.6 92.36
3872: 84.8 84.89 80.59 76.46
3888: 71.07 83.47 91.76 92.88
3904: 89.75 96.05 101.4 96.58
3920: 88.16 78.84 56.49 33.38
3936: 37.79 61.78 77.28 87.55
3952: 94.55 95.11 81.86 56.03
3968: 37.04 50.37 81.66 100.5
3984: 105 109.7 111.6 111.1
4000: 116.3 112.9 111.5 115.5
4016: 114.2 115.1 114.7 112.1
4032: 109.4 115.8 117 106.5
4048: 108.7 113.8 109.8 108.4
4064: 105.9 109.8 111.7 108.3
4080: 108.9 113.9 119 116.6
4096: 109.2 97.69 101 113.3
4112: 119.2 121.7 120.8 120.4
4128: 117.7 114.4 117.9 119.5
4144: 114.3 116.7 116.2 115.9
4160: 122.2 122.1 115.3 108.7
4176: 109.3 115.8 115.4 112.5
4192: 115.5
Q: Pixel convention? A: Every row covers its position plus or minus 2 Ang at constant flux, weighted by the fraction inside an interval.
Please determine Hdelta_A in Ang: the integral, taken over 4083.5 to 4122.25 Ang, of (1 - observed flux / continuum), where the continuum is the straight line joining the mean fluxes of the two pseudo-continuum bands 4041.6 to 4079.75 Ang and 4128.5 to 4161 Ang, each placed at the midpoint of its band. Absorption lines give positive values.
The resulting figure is 0.0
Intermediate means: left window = 109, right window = 117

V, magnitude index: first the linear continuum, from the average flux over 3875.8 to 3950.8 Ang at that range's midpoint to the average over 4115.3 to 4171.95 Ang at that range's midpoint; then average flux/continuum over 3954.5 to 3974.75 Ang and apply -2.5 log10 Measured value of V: 0.33 mag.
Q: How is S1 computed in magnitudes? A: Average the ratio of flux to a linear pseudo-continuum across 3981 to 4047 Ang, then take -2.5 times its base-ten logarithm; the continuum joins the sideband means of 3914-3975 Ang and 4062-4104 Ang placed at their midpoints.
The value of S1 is -0.249 mag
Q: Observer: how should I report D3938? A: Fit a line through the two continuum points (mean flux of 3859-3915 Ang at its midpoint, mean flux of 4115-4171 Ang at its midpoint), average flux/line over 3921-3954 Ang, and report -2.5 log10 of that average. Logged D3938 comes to 0.37 mag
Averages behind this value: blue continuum 87.3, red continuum 118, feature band 66.6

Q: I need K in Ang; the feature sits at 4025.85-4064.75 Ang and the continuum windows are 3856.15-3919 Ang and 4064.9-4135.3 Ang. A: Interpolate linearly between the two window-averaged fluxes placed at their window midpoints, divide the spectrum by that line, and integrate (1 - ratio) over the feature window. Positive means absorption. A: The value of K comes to -1.6 Ang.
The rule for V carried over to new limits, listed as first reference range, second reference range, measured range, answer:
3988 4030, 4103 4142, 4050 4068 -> 0.05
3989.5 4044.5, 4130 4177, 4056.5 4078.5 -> 0.05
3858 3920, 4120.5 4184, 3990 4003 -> -0.14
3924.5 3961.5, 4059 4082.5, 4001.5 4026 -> -0.24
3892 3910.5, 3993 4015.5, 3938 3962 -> 0.23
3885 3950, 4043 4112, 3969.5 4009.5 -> -0.09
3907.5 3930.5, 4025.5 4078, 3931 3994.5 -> 0.21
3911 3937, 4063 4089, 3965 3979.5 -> 0.34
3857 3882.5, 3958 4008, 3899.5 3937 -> 0.13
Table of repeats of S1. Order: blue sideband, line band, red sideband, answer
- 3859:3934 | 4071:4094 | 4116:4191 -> -0.06 mag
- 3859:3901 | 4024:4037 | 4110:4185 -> -0.10 mag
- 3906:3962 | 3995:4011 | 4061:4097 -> -0.21 mag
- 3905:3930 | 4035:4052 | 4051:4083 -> -0.06 mag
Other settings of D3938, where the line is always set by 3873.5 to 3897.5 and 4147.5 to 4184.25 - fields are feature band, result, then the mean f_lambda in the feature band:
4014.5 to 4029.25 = -0.17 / 114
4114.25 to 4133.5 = -0.08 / 119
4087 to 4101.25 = -0.04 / 111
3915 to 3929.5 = 0.08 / 79.7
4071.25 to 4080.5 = -0.05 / 109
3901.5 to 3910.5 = -0.12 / 93.4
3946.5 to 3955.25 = -0.03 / 91.8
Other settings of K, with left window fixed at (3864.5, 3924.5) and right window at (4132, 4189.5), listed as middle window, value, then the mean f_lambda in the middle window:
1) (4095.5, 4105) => 0.7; 102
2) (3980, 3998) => -2.0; 108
